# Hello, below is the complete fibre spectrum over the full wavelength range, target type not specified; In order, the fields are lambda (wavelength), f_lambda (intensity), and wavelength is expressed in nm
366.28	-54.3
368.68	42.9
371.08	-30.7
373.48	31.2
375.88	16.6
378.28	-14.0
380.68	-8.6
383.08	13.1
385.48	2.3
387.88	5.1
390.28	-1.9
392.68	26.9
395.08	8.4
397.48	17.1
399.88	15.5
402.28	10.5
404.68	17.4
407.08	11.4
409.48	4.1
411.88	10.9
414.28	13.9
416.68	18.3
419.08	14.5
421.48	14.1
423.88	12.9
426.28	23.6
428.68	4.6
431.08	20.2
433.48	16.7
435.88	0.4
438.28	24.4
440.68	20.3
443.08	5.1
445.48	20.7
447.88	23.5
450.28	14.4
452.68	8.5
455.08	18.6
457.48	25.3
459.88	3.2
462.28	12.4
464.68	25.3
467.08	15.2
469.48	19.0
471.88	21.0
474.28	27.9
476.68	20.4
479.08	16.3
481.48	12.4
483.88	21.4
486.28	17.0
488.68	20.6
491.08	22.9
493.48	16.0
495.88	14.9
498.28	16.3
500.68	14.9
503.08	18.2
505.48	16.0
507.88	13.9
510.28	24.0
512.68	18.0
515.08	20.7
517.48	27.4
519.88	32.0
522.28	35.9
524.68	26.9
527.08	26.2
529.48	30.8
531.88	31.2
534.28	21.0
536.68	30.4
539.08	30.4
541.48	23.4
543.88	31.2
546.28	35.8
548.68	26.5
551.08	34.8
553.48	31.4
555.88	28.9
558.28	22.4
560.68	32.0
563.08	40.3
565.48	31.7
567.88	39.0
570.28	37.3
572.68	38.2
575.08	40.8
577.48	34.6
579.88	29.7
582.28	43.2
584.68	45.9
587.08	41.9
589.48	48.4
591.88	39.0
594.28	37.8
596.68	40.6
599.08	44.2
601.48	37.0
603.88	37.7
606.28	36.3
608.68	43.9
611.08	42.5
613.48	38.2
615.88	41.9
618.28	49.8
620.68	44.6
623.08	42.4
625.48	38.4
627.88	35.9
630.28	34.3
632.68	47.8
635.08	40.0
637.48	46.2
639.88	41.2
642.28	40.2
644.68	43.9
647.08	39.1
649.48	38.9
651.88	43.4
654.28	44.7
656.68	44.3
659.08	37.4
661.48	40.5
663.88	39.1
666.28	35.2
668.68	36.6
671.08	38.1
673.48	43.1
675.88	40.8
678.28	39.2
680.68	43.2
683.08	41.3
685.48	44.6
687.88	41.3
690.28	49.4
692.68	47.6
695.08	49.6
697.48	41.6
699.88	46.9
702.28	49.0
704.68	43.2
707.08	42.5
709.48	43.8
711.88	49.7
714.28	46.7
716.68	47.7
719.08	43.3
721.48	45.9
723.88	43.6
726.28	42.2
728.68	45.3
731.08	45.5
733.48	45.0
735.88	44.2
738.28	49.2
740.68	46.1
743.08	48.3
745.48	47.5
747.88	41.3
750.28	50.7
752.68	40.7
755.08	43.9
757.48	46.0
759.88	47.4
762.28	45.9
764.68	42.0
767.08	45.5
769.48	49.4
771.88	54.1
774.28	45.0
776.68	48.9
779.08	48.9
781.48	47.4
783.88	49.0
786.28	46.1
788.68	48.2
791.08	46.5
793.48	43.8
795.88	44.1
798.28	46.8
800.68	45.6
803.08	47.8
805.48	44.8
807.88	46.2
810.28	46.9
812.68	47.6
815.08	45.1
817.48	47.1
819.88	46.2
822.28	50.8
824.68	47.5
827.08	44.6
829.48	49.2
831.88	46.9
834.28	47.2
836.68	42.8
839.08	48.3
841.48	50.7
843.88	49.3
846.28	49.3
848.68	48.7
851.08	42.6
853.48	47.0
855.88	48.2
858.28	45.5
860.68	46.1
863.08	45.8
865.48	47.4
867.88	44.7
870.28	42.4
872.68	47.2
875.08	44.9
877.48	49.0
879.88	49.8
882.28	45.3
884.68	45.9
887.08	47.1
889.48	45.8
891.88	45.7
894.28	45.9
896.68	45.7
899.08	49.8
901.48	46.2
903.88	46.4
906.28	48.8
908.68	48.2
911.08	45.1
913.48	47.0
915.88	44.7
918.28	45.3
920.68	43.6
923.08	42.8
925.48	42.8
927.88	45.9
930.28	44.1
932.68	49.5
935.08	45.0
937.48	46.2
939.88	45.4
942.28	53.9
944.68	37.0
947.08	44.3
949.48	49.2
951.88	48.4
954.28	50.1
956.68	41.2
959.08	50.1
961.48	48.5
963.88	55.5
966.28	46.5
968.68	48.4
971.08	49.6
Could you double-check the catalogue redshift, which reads 0.289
